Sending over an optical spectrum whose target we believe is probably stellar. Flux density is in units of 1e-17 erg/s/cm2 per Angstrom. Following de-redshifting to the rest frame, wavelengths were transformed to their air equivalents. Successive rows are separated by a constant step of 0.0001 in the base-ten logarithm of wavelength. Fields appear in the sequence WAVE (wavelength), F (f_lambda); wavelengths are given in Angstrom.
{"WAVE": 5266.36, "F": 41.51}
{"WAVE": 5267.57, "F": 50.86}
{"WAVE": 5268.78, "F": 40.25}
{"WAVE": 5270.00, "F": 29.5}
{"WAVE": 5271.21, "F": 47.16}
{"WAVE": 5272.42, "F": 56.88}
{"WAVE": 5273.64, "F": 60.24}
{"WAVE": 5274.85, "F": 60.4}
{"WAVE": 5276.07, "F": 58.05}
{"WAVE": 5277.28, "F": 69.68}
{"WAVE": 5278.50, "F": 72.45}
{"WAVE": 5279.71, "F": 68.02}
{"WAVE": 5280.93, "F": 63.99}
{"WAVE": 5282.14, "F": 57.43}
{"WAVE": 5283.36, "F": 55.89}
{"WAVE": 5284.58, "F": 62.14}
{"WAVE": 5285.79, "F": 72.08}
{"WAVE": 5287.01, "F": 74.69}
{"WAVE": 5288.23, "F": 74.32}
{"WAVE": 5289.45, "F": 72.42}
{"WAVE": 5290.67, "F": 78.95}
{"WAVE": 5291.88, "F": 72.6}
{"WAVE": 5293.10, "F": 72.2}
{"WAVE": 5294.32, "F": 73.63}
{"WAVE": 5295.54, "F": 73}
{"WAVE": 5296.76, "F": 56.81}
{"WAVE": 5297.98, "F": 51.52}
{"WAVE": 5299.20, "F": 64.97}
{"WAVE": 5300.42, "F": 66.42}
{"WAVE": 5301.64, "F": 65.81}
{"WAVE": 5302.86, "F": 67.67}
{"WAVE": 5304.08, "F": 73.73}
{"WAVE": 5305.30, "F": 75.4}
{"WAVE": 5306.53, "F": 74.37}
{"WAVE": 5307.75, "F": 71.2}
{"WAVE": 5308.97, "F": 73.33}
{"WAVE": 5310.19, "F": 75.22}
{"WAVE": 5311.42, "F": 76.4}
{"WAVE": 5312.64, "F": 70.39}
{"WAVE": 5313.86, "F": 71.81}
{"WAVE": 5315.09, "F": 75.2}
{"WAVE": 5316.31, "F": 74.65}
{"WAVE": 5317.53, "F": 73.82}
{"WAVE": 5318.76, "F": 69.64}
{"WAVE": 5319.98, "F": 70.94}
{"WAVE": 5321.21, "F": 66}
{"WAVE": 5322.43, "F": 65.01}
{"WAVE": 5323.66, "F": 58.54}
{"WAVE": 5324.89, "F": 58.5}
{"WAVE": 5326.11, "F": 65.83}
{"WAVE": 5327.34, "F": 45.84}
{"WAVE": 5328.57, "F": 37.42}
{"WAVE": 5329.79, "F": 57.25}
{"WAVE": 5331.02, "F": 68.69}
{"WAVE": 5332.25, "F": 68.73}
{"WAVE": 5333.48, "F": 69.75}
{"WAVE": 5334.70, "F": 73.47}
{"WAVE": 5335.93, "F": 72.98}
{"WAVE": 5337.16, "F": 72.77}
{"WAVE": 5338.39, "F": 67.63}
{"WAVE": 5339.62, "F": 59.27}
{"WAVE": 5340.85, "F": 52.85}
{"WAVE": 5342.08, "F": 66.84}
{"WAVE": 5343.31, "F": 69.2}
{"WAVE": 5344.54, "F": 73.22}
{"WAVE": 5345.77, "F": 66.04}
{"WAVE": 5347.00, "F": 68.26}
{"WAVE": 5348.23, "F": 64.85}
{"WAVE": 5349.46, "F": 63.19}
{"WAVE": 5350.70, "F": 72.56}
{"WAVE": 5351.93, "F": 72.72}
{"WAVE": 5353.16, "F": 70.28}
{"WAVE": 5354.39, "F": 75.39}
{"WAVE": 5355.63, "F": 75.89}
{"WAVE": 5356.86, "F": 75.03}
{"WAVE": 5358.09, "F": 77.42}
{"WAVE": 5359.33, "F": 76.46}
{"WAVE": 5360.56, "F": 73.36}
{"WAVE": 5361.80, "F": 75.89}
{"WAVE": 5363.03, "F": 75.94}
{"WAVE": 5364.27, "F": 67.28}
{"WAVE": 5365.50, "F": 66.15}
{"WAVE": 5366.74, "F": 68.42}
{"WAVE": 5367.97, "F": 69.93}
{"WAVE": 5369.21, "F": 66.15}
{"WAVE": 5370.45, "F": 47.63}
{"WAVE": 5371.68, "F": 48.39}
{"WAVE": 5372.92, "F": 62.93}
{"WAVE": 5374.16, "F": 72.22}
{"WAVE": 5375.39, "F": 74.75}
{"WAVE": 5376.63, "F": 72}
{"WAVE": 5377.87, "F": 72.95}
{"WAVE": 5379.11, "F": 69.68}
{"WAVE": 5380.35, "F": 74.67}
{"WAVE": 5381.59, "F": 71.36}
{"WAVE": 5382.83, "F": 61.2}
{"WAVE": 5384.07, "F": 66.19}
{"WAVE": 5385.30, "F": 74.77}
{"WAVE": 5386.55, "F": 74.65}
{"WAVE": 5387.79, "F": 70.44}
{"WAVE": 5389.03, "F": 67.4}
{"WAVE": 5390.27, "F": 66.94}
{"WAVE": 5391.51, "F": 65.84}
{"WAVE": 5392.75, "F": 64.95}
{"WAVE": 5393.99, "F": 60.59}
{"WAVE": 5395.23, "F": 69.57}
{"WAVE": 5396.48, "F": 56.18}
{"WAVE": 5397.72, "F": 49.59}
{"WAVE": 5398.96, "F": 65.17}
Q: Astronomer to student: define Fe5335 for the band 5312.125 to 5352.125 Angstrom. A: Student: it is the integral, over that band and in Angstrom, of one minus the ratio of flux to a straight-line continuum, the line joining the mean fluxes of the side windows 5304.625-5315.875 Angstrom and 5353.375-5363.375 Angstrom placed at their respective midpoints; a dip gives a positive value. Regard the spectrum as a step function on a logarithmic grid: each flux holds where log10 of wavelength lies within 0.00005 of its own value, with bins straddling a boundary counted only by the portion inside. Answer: 4.5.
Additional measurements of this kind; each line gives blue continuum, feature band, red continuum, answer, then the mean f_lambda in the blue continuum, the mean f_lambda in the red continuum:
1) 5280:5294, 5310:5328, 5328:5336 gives -0.7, 68.9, 63.6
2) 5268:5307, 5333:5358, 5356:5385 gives -0.6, 64.4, 69.1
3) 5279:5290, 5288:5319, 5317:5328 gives -2.8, 66.8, 63.6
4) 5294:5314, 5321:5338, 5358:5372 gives 1.4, 69.4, 67.8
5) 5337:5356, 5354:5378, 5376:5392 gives -0.2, 68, 69.9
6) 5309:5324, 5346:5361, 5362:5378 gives -0.9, 71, 66.6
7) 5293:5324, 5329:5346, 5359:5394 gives 0.6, 69.6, 68.3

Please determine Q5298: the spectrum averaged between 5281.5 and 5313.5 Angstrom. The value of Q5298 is 69.4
